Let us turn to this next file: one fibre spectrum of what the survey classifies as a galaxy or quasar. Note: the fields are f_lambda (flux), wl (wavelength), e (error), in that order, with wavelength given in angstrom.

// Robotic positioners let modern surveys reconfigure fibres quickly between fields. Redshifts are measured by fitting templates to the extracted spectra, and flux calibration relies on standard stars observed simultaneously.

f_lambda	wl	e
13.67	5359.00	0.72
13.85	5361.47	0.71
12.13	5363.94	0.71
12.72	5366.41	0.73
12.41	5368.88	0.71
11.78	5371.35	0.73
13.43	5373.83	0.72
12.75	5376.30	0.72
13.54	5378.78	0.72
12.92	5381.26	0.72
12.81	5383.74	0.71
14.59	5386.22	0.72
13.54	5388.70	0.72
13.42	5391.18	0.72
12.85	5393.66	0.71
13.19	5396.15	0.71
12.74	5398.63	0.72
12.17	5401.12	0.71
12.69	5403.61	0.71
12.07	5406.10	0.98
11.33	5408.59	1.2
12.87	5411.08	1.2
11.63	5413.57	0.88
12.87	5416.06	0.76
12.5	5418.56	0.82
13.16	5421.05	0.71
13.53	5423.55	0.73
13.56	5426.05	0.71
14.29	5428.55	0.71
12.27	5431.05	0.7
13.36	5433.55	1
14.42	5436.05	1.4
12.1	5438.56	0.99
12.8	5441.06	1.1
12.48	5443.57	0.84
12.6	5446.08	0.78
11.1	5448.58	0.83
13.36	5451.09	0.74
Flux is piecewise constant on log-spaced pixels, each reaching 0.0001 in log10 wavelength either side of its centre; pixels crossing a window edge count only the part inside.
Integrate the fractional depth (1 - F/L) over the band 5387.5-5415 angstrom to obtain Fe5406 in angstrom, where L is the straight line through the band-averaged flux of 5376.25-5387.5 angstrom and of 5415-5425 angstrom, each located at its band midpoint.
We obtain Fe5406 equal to 1.3 angstrom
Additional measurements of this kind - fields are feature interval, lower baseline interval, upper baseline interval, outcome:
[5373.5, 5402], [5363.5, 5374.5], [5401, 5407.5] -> -1.8 angstrom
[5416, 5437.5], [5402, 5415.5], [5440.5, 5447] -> -1.7 angstrom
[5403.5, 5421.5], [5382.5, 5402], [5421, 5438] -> 1.4 angstrom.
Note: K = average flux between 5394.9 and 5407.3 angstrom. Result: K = 12.6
